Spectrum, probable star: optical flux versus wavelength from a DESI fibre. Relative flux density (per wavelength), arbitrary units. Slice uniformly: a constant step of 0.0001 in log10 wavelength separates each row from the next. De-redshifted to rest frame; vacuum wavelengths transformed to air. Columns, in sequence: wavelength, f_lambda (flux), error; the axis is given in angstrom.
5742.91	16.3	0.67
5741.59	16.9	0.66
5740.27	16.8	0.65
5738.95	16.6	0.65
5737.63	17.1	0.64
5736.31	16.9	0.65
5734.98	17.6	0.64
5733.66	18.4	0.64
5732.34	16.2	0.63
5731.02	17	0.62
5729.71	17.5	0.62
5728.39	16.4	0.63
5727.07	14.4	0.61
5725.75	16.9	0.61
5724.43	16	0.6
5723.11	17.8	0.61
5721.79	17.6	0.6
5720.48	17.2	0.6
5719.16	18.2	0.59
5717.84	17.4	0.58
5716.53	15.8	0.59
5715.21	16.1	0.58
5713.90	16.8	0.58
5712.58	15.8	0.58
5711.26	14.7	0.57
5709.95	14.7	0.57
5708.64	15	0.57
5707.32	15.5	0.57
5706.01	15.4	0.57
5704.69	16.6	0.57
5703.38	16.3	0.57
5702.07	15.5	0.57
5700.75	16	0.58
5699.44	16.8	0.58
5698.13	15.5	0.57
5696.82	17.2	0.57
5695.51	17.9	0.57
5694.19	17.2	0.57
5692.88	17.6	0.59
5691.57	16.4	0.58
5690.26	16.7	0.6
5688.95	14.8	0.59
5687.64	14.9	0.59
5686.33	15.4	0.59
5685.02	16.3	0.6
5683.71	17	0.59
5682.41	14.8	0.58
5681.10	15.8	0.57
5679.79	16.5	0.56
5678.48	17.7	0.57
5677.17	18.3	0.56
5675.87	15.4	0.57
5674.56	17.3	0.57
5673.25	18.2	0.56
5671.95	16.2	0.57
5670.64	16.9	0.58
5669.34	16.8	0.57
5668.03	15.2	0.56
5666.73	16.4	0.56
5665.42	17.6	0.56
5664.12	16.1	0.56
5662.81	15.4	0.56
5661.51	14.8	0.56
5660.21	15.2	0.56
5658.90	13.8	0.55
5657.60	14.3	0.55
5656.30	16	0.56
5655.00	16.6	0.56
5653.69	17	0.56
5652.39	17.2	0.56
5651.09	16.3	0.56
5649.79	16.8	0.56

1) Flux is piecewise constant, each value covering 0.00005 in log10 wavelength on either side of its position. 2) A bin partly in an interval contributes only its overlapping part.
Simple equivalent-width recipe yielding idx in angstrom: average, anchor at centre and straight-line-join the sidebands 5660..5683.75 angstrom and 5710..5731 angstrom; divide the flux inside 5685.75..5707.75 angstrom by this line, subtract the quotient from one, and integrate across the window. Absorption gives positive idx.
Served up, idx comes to 0.3 angstrom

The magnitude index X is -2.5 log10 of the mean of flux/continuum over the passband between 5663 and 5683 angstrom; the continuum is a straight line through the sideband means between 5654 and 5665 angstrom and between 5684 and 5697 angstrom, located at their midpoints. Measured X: -0.051 mag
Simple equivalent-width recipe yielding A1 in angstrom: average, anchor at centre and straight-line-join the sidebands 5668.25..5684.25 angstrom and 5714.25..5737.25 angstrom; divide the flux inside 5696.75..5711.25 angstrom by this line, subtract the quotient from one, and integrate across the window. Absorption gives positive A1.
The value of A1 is 0.9 angstrom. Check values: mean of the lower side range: 16.7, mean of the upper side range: 16.9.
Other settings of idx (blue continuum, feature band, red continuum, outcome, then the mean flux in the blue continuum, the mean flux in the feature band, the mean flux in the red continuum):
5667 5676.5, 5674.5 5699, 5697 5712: -0.4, 16.6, 16.4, 15.7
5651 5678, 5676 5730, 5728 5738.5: 1.3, 16.2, 16.3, 17.1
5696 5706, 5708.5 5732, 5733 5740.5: 0.5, 16.2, 16.4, 17.2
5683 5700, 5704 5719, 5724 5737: 0.6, 16.4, 15.9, 16.7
